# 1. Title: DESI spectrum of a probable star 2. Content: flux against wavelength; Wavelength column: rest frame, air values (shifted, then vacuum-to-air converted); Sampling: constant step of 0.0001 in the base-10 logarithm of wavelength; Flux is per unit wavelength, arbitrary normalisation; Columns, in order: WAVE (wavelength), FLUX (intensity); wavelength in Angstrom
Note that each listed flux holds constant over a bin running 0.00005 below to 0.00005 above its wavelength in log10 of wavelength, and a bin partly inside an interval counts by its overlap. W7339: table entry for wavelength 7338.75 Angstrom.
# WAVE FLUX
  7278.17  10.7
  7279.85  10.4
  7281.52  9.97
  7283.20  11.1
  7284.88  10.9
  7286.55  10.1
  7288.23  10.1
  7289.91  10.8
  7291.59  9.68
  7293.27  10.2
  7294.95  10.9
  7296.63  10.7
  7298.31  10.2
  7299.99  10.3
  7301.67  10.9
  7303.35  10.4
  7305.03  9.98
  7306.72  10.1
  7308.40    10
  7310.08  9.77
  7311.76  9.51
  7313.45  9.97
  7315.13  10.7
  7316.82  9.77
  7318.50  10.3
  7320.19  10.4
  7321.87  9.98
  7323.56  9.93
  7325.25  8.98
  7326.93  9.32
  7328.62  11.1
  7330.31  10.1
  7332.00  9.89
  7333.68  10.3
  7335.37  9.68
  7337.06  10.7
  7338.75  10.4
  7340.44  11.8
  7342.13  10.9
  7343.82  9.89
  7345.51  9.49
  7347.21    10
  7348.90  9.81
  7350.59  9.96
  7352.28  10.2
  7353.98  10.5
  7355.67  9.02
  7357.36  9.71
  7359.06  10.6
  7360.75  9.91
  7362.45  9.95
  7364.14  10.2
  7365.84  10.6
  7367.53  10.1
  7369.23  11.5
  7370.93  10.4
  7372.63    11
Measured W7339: 10.4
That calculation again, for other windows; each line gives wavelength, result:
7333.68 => 10.3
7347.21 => 10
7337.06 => 10.7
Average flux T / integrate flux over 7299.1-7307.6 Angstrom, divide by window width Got 10.3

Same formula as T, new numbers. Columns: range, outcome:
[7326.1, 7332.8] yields 10.1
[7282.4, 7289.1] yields 10.5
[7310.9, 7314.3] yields 9.75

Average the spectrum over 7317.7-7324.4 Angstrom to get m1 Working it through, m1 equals 10.1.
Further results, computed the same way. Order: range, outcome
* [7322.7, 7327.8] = 9.41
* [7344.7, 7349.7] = 9.76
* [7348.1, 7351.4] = 9.89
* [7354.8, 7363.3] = 9.85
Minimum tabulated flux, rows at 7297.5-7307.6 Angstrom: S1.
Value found 9.98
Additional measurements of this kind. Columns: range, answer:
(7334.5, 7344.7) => 9.68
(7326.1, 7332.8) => 9.32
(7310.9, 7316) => 9.51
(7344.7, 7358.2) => 9.02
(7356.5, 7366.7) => 9.71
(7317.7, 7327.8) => 8.98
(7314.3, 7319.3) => 9.77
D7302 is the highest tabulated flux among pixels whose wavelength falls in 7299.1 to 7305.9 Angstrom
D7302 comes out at 10.9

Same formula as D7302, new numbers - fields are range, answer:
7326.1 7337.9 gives 11.1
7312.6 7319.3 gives 10.7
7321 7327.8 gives 9.98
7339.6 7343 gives 11.8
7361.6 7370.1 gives 11.5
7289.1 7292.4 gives 10.8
